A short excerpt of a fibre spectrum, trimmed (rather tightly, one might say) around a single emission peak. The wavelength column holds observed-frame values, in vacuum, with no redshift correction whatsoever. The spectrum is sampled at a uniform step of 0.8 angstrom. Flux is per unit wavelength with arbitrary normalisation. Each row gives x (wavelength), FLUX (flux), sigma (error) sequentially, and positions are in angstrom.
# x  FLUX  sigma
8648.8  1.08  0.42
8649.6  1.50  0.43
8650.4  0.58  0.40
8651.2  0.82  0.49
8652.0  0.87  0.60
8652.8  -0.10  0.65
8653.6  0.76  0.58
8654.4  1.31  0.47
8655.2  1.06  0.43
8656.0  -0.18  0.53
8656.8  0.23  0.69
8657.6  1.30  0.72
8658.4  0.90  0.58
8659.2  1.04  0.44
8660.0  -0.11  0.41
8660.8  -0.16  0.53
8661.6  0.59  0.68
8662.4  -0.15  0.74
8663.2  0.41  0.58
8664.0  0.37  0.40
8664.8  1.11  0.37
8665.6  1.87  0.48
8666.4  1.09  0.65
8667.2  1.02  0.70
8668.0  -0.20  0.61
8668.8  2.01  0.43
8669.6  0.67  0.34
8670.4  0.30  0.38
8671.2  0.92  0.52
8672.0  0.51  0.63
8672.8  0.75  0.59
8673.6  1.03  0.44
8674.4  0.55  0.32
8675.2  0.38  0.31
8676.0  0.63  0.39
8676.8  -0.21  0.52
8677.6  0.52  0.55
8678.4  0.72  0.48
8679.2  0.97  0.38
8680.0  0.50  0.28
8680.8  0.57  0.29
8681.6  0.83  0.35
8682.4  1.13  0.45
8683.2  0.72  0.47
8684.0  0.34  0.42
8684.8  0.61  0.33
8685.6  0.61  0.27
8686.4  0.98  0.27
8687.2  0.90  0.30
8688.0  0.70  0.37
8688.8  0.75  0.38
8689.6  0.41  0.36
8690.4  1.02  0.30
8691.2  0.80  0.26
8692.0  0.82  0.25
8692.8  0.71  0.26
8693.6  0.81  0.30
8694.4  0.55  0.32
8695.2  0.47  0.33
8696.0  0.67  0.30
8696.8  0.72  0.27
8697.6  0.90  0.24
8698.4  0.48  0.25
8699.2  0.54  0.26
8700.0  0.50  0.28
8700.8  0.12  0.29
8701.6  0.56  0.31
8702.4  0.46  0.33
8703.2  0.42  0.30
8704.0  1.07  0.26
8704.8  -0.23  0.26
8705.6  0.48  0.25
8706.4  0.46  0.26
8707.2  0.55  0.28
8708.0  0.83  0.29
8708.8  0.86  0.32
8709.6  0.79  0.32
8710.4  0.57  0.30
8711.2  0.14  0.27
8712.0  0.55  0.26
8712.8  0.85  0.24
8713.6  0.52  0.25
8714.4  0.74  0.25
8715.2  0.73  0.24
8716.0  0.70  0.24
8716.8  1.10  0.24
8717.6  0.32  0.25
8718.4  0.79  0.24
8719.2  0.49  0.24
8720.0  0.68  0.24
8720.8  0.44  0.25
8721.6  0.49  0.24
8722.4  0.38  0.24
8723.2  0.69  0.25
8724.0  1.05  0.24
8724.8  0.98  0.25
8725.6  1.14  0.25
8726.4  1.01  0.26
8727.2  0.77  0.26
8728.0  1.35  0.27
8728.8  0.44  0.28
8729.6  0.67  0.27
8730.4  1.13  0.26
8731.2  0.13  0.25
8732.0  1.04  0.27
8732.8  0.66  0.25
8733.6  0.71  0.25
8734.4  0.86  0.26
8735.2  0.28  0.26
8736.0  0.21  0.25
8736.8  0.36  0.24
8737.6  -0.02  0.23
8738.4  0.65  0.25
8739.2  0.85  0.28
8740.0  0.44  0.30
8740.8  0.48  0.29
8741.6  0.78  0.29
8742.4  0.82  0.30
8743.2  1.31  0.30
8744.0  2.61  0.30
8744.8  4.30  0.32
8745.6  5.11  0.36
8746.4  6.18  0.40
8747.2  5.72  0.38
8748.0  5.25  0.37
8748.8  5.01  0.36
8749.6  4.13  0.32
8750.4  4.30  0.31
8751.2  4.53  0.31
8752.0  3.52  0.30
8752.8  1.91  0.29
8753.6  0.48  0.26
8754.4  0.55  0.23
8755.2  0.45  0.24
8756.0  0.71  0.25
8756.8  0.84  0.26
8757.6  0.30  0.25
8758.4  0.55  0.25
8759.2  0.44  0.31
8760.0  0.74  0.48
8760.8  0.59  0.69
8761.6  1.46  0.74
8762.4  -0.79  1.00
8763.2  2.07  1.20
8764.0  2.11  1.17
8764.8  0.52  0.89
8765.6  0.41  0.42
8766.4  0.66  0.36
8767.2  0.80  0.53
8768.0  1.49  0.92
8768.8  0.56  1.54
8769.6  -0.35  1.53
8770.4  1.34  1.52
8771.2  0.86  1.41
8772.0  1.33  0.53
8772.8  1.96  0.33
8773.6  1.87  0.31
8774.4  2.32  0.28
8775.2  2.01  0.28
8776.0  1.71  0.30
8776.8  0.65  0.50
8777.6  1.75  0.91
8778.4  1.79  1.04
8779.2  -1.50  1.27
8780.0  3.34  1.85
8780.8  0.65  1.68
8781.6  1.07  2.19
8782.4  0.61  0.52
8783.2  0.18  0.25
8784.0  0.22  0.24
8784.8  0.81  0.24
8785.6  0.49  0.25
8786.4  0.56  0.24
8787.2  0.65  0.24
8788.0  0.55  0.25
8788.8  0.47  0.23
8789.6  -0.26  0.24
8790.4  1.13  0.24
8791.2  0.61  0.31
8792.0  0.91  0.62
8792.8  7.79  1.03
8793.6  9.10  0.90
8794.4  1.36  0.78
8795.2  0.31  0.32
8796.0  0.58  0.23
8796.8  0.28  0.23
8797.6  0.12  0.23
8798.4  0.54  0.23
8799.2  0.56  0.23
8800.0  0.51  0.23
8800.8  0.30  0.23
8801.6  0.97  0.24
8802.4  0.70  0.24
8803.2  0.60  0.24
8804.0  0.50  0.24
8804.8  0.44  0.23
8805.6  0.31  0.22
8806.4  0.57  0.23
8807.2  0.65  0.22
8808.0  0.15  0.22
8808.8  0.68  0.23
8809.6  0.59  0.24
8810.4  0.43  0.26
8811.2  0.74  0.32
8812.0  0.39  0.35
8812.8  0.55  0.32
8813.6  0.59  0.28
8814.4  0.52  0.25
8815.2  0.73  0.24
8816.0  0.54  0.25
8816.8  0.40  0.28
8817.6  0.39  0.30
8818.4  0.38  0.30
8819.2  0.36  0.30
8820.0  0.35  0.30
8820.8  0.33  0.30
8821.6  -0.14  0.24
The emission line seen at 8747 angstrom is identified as Halpha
